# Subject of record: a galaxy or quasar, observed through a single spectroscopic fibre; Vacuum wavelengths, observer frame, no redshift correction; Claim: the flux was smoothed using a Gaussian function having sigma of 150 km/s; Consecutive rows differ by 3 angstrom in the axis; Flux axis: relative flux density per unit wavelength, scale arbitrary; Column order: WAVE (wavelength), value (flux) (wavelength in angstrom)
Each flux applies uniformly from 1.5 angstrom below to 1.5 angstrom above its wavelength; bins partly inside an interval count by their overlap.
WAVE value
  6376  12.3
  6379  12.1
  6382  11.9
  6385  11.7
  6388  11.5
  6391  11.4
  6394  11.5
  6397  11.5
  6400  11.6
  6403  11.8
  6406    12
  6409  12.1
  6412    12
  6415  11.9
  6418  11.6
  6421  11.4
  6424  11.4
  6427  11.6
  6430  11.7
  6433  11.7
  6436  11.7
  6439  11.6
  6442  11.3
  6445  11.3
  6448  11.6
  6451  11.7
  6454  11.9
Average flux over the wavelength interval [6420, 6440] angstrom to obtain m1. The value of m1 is 11.6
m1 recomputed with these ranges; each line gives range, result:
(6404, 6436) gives 11.7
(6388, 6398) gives 11.5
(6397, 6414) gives 11.9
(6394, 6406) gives 11.7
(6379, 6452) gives 11.7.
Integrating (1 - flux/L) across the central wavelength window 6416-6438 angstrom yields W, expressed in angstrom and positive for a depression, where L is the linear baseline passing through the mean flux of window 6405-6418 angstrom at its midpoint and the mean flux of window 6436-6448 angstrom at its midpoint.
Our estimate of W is 0.2 angstrom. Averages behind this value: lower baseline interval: 12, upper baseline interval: 11.5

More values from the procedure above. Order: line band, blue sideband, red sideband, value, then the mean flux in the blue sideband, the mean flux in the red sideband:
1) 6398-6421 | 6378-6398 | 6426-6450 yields -0.4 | 11.7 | 11.6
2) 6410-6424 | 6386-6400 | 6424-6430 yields -0.2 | 11.5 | 11.6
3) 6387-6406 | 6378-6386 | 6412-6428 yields 0.3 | 11.9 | 11.6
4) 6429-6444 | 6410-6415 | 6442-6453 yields 0.1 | 12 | 11.5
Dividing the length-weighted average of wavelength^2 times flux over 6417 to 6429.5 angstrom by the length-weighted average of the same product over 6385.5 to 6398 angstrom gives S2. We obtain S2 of 1.01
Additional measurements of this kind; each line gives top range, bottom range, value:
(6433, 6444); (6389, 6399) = 1.02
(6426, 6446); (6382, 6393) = 1.01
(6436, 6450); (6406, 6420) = 0.97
